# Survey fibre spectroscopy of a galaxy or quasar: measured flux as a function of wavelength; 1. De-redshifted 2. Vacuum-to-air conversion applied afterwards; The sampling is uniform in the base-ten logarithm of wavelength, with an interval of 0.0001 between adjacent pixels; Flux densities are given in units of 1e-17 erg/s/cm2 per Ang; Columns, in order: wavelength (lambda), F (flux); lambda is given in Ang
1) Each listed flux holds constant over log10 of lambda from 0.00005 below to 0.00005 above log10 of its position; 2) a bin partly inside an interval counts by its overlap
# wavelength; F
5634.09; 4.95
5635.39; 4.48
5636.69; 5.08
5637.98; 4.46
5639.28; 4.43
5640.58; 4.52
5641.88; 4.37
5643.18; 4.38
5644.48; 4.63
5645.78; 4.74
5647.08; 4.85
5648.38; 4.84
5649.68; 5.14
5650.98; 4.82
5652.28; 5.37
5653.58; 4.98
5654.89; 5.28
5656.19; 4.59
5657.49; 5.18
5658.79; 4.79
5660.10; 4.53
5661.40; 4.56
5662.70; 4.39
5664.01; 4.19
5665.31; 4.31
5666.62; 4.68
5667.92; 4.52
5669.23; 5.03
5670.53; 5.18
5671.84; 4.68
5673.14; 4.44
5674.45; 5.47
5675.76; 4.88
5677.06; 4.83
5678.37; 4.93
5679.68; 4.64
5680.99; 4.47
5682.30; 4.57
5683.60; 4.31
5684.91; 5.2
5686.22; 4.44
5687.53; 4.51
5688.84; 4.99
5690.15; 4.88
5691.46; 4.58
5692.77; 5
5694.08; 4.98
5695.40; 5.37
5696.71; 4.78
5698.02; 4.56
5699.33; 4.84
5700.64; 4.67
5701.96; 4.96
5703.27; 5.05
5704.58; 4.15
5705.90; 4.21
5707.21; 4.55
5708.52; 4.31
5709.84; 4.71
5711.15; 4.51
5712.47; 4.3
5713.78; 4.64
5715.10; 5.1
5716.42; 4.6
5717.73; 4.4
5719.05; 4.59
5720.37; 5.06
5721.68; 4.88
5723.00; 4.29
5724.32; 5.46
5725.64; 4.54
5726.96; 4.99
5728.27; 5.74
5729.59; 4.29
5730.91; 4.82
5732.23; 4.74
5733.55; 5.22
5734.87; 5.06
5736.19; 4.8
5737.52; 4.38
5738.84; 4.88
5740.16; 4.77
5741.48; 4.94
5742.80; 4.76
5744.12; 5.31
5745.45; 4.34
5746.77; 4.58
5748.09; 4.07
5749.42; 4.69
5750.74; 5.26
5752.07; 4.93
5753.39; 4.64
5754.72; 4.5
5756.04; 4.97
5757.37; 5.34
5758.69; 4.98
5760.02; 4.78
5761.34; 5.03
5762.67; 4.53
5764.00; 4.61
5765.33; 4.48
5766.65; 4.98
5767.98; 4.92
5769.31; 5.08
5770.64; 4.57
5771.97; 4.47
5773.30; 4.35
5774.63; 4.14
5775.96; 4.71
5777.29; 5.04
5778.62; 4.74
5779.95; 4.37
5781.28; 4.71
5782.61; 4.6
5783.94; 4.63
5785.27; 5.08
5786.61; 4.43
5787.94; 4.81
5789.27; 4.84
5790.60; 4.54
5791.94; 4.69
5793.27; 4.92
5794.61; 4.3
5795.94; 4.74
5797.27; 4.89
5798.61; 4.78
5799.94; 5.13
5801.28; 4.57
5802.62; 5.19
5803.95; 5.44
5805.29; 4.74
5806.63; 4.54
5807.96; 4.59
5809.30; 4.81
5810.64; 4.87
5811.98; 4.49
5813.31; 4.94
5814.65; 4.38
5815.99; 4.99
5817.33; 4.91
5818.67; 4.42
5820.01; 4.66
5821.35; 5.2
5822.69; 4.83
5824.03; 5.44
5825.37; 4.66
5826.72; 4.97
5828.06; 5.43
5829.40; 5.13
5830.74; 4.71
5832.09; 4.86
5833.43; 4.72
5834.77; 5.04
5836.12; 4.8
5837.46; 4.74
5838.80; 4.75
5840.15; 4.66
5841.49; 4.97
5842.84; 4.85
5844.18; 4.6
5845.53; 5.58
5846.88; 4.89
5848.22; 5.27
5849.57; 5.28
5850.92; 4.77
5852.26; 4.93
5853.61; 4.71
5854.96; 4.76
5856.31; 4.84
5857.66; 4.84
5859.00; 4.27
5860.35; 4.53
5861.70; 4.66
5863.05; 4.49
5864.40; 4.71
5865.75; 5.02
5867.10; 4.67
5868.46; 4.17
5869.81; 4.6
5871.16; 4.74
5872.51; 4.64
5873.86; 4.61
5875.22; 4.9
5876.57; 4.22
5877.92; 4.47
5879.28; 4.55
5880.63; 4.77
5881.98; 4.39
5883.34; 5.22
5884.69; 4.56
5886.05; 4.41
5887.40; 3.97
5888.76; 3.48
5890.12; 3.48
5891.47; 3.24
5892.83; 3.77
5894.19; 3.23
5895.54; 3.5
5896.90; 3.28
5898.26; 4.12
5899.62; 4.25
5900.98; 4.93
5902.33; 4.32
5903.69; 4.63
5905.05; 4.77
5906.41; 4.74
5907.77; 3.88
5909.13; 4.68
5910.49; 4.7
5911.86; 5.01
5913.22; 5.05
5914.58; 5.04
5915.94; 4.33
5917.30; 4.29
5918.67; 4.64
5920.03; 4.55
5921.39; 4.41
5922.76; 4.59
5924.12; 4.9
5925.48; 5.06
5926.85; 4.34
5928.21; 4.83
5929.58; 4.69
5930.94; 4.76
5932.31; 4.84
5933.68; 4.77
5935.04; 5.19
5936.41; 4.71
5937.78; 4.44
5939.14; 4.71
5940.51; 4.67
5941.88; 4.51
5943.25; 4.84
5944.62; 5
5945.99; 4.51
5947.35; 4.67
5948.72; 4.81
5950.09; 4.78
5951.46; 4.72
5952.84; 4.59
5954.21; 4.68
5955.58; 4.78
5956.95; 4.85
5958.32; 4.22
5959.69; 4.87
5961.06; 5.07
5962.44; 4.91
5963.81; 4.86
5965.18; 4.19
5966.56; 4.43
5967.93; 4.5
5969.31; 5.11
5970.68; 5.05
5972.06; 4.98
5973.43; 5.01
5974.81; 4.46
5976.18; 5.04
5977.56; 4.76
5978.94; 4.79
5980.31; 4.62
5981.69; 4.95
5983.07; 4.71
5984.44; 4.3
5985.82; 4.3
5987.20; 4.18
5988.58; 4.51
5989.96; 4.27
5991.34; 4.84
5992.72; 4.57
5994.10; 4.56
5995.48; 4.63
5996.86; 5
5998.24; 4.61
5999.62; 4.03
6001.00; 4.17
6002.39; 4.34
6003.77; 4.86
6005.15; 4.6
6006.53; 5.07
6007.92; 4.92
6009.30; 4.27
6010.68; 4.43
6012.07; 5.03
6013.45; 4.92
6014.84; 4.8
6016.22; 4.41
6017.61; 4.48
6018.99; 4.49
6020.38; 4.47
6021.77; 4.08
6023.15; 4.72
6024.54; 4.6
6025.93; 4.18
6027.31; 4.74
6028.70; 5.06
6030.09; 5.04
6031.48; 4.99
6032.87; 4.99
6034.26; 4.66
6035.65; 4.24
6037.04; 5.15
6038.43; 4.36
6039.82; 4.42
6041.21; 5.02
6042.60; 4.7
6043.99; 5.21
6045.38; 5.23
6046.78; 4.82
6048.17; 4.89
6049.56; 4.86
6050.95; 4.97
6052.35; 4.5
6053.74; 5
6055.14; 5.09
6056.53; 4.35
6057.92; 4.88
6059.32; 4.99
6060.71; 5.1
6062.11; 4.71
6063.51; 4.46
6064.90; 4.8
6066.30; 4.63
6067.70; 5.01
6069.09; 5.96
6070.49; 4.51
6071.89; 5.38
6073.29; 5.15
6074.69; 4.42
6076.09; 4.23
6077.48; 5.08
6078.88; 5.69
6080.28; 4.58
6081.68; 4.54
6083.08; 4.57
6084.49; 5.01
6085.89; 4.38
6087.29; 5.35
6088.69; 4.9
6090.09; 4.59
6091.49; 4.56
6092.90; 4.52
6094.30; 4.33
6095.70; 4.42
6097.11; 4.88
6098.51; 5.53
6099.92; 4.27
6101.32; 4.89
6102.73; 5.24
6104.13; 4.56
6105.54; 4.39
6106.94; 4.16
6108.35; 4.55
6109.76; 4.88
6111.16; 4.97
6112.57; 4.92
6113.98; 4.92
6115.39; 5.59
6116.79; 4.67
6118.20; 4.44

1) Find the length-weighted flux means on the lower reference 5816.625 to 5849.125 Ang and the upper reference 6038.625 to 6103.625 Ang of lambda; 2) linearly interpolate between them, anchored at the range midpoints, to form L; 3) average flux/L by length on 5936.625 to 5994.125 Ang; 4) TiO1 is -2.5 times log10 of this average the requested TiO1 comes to 0.043 mag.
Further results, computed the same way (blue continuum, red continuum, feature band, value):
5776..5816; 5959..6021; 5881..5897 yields 0.20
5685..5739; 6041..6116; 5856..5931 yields 0.08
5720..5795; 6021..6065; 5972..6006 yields 0.04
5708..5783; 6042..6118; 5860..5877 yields 0.04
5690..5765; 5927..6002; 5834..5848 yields -0.04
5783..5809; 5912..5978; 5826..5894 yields 0.03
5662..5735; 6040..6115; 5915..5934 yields 0.03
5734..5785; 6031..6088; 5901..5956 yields 0.03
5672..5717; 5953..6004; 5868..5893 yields 0.08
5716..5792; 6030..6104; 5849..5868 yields 0.01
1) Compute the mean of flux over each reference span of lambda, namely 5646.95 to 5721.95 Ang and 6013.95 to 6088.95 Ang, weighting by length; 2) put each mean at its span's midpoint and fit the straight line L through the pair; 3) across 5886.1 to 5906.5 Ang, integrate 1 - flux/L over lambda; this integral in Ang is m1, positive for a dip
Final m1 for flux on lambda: 3.4 Ang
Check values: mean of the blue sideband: 4.74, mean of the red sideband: 4.79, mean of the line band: 3.97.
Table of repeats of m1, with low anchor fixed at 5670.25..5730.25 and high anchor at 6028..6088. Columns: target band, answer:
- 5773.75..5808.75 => 0.3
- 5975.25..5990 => 0.7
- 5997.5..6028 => 1.8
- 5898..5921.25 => 1.1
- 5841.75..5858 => -0.5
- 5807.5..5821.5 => 0.1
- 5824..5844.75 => -0.4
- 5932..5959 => 0.6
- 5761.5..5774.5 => 0.3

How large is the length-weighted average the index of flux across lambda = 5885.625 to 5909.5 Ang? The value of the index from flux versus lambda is 4.03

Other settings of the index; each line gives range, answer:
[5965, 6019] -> 4.64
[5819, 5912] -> 4.6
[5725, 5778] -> 4.78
